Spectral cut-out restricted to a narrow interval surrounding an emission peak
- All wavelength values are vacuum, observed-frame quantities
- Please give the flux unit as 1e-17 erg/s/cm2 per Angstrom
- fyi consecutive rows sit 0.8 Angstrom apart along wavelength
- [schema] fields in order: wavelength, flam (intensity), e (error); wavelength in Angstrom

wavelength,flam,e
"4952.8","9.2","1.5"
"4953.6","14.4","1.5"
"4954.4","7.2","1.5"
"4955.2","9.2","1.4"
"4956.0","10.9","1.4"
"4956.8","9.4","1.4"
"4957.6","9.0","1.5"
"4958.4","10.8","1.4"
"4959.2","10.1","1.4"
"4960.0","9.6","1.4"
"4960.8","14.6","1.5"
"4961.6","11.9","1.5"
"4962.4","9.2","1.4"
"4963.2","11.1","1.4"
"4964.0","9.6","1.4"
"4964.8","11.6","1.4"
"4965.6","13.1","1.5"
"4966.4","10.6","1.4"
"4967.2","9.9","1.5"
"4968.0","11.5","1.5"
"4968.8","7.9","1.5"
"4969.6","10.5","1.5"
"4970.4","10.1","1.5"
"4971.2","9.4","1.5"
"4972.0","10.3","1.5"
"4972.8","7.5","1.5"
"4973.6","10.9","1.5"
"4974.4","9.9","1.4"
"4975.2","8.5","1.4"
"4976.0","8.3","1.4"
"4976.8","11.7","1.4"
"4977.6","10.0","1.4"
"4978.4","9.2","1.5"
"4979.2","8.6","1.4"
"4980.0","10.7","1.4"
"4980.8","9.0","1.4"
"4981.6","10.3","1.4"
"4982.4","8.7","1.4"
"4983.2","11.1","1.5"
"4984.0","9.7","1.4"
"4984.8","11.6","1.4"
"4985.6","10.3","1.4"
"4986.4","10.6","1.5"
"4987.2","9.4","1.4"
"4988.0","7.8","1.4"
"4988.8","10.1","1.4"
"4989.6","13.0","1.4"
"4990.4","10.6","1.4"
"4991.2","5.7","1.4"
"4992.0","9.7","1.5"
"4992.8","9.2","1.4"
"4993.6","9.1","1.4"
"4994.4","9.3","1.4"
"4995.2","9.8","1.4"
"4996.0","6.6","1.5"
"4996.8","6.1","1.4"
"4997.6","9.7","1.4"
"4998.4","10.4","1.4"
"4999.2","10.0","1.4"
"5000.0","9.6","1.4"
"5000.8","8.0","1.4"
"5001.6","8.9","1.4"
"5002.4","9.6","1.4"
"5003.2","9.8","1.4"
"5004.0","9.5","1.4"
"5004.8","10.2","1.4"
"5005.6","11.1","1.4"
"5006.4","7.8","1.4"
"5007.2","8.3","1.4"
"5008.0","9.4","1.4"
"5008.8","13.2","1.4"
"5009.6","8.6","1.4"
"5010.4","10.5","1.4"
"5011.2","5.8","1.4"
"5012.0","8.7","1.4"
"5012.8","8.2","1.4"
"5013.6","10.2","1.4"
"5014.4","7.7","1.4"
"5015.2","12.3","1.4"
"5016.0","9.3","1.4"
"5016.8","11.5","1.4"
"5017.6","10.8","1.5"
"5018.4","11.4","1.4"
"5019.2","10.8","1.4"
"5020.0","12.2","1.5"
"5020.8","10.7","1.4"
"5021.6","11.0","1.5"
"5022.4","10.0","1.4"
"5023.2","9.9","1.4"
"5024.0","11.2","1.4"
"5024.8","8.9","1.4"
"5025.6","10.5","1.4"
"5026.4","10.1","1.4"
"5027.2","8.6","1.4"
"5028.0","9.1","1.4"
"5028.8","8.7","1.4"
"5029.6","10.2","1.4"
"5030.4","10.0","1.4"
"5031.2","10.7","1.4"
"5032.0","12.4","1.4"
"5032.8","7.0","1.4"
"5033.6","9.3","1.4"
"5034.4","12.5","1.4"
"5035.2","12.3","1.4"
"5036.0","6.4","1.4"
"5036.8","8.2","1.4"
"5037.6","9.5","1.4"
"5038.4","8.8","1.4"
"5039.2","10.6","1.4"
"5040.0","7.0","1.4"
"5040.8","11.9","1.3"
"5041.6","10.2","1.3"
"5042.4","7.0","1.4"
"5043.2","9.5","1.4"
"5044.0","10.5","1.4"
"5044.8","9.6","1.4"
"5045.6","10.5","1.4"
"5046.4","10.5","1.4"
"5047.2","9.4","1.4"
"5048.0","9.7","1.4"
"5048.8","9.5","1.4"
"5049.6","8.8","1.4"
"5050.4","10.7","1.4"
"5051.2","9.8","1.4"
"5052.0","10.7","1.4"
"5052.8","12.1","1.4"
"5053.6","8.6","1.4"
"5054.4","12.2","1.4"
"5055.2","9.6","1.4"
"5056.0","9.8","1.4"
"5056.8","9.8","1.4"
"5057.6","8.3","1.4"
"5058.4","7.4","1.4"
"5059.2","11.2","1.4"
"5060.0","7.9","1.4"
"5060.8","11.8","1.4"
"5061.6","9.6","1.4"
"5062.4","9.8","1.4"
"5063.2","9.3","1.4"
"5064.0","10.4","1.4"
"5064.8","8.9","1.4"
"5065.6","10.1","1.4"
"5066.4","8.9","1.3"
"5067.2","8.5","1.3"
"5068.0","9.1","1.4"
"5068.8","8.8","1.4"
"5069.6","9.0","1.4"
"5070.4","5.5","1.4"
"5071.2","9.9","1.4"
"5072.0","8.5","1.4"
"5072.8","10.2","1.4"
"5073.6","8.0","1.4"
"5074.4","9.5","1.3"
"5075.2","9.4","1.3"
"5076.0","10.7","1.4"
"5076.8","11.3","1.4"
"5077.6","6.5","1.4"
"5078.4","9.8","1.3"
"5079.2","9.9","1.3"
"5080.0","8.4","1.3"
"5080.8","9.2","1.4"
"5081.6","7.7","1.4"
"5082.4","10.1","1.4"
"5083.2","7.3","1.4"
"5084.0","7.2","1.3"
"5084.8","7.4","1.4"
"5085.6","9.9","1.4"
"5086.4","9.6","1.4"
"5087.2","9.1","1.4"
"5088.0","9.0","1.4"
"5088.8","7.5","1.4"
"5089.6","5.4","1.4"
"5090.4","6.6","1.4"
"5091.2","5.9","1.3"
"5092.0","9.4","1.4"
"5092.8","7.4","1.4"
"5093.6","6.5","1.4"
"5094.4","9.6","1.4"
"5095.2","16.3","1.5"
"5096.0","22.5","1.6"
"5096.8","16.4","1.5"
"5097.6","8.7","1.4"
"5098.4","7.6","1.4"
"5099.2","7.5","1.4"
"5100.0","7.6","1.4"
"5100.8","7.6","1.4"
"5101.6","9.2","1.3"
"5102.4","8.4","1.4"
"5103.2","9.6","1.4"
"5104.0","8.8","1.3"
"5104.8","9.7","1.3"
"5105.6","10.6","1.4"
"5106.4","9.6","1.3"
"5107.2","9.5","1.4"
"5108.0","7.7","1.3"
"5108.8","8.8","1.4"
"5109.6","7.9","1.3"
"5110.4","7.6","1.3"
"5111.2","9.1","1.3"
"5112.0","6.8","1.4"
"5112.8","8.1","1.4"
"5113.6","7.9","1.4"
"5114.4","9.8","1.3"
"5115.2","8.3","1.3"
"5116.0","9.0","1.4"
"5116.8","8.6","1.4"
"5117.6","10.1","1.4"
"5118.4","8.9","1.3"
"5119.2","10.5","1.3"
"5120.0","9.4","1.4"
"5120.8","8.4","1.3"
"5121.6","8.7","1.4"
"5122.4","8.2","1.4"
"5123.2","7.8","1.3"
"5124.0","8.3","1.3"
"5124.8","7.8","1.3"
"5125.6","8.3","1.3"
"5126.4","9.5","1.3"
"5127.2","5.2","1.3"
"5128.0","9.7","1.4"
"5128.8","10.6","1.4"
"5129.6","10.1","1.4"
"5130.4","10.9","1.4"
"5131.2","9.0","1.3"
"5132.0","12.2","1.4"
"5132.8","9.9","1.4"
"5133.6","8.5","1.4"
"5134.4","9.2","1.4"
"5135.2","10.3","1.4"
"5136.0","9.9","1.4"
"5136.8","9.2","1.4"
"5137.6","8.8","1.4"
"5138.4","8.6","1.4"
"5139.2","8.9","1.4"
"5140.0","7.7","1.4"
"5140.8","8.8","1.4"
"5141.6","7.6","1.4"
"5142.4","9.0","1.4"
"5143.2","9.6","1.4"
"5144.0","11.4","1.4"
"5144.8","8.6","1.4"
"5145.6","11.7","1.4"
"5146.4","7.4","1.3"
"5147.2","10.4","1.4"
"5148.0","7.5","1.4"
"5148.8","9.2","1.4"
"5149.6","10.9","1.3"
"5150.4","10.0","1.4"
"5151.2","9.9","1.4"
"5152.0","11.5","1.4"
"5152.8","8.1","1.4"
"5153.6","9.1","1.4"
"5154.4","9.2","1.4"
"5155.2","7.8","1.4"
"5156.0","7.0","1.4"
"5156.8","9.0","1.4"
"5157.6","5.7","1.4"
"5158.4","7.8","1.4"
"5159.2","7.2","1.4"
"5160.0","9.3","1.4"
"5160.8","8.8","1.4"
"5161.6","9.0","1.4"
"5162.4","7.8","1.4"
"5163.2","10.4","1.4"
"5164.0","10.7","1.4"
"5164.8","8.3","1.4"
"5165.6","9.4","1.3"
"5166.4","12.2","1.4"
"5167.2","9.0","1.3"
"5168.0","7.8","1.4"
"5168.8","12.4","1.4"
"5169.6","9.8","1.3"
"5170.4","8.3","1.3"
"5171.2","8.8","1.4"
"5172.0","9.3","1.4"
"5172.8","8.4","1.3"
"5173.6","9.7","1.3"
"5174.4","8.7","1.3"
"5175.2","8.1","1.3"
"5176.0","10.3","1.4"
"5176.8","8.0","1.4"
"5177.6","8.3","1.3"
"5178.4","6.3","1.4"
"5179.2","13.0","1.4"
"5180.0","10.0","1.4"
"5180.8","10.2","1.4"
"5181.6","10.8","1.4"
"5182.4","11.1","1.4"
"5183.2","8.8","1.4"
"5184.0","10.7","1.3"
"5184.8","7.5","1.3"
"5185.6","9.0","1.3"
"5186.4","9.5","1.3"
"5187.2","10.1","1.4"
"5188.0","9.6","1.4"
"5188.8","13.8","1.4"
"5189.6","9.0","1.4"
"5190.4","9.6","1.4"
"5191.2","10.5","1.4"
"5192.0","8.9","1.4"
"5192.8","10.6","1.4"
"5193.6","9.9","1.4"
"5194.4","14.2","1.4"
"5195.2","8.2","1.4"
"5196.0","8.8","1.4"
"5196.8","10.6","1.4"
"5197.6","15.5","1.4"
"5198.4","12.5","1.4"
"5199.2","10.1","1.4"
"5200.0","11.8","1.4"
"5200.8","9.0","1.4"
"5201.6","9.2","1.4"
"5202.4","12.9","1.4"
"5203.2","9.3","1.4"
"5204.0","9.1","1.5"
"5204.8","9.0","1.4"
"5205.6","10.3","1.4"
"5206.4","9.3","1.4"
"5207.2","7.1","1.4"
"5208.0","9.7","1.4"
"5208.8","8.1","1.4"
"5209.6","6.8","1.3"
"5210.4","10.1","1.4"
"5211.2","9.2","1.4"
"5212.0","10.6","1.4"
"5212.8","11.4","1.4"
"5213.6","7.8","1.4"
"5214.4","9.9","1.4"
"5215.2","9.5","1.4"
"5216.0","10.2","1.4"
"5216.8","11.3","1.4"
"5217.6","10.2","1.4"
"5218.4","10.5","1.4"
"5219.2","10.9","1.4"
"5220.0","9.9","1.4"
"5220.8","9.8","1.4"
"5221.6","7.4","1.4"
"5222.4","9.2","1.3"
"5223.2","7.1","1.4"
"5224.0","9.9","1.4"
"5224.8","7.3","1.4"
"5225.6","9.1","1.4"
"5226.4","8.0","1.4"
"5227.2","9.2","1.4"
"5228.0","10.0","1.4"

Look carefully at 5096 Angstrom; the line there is Hbeta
